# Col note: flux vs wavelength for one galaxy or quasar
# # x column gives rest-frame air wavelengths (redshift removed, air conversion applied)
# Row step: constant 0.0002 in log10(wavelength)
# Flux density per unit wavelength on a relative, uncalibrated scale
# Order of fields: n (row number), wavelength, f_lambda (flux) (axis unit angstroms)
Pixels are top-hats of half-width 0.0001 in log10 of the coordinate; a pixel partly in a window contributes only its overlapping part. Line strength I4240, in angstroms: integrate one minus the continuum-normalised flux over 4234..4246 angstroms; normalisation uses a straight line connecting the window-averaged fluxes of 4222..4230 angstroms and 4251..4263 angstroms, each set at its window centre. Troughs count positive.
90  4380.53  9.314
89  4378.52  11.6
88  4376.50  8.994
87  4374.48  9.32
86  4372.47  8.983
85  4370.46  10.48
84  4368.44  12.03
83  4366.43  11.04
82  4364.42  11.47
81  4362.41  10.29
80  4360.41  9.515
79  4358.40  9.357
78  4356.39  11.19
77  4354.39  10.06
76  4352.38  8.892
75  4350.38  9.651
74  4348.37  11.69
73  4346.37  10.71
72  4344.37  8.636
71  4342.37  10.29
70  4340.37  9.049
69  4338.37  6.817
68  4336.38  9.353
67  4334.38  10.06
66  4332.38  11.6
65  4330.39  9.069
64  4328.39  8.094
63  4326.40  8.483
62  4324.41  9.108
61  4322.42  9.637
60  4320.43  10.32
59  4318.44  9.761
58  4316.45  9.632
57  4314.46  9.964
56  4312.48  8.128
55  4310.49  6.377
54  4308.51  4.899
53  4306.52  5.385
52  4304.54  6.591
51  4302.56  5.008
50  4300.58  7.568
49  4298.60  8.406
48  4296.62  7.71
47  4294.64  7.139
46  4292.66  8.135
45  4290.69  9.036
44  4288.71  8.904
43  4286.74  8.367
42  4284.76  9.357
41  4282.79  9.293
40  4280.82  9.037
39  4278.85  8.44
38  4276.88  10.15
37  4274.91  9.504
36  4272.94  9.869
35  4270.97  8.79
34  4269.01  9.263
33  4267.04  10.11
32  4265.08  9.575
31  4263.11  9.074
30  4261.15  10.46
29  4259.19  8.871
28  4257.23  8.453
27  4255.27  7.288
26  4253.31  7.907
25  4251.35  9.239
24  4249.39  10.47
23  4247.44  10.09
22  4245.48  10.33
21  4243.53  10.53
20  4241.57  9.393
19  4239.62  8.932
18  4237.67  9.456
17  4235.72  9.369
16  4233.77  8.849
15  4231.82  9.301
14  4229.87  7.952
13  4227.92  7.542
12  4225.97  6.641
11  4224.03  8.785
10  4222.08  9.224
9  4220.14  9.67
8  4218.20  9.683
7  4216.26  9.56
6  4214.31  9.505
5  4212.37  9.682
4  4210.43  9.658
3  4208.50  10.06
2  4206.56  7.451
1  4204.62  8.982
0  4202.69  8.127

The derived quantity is -1.93 angstroms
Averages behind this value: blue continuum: 7.9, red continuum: 8.7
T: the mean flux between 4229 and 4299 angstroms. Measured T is 9.09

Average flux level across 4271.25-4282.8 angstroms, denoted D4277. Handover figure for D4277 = 9.35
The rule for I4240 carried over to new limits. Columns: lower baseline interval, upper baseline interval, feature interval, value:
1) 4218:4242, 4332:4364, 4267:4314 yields 6.0 angstroms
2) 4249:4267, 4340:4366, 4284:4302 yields 2.4 angstroms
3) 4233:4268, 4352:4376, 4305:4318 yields 3.1 angstroms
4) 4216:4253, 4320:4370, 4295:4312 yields 5.4 angstroms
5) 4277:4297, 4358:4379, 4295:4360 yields 4.7 angstroms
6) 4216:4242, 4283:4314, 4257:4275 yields -2.9 angstroms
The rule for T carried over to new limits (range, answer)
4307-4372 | 9.52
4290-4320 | 7.62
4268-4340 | 8.54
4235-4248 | 9.72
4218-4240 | 8.75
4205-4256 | 9.11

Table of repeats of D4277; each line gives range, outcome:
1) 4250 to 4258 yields 8.31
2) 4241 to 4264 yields 9.34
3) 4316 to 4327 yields 9.52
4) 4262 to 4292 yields 9.24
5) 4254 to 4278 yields 9.26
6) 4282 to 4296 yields 8.57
